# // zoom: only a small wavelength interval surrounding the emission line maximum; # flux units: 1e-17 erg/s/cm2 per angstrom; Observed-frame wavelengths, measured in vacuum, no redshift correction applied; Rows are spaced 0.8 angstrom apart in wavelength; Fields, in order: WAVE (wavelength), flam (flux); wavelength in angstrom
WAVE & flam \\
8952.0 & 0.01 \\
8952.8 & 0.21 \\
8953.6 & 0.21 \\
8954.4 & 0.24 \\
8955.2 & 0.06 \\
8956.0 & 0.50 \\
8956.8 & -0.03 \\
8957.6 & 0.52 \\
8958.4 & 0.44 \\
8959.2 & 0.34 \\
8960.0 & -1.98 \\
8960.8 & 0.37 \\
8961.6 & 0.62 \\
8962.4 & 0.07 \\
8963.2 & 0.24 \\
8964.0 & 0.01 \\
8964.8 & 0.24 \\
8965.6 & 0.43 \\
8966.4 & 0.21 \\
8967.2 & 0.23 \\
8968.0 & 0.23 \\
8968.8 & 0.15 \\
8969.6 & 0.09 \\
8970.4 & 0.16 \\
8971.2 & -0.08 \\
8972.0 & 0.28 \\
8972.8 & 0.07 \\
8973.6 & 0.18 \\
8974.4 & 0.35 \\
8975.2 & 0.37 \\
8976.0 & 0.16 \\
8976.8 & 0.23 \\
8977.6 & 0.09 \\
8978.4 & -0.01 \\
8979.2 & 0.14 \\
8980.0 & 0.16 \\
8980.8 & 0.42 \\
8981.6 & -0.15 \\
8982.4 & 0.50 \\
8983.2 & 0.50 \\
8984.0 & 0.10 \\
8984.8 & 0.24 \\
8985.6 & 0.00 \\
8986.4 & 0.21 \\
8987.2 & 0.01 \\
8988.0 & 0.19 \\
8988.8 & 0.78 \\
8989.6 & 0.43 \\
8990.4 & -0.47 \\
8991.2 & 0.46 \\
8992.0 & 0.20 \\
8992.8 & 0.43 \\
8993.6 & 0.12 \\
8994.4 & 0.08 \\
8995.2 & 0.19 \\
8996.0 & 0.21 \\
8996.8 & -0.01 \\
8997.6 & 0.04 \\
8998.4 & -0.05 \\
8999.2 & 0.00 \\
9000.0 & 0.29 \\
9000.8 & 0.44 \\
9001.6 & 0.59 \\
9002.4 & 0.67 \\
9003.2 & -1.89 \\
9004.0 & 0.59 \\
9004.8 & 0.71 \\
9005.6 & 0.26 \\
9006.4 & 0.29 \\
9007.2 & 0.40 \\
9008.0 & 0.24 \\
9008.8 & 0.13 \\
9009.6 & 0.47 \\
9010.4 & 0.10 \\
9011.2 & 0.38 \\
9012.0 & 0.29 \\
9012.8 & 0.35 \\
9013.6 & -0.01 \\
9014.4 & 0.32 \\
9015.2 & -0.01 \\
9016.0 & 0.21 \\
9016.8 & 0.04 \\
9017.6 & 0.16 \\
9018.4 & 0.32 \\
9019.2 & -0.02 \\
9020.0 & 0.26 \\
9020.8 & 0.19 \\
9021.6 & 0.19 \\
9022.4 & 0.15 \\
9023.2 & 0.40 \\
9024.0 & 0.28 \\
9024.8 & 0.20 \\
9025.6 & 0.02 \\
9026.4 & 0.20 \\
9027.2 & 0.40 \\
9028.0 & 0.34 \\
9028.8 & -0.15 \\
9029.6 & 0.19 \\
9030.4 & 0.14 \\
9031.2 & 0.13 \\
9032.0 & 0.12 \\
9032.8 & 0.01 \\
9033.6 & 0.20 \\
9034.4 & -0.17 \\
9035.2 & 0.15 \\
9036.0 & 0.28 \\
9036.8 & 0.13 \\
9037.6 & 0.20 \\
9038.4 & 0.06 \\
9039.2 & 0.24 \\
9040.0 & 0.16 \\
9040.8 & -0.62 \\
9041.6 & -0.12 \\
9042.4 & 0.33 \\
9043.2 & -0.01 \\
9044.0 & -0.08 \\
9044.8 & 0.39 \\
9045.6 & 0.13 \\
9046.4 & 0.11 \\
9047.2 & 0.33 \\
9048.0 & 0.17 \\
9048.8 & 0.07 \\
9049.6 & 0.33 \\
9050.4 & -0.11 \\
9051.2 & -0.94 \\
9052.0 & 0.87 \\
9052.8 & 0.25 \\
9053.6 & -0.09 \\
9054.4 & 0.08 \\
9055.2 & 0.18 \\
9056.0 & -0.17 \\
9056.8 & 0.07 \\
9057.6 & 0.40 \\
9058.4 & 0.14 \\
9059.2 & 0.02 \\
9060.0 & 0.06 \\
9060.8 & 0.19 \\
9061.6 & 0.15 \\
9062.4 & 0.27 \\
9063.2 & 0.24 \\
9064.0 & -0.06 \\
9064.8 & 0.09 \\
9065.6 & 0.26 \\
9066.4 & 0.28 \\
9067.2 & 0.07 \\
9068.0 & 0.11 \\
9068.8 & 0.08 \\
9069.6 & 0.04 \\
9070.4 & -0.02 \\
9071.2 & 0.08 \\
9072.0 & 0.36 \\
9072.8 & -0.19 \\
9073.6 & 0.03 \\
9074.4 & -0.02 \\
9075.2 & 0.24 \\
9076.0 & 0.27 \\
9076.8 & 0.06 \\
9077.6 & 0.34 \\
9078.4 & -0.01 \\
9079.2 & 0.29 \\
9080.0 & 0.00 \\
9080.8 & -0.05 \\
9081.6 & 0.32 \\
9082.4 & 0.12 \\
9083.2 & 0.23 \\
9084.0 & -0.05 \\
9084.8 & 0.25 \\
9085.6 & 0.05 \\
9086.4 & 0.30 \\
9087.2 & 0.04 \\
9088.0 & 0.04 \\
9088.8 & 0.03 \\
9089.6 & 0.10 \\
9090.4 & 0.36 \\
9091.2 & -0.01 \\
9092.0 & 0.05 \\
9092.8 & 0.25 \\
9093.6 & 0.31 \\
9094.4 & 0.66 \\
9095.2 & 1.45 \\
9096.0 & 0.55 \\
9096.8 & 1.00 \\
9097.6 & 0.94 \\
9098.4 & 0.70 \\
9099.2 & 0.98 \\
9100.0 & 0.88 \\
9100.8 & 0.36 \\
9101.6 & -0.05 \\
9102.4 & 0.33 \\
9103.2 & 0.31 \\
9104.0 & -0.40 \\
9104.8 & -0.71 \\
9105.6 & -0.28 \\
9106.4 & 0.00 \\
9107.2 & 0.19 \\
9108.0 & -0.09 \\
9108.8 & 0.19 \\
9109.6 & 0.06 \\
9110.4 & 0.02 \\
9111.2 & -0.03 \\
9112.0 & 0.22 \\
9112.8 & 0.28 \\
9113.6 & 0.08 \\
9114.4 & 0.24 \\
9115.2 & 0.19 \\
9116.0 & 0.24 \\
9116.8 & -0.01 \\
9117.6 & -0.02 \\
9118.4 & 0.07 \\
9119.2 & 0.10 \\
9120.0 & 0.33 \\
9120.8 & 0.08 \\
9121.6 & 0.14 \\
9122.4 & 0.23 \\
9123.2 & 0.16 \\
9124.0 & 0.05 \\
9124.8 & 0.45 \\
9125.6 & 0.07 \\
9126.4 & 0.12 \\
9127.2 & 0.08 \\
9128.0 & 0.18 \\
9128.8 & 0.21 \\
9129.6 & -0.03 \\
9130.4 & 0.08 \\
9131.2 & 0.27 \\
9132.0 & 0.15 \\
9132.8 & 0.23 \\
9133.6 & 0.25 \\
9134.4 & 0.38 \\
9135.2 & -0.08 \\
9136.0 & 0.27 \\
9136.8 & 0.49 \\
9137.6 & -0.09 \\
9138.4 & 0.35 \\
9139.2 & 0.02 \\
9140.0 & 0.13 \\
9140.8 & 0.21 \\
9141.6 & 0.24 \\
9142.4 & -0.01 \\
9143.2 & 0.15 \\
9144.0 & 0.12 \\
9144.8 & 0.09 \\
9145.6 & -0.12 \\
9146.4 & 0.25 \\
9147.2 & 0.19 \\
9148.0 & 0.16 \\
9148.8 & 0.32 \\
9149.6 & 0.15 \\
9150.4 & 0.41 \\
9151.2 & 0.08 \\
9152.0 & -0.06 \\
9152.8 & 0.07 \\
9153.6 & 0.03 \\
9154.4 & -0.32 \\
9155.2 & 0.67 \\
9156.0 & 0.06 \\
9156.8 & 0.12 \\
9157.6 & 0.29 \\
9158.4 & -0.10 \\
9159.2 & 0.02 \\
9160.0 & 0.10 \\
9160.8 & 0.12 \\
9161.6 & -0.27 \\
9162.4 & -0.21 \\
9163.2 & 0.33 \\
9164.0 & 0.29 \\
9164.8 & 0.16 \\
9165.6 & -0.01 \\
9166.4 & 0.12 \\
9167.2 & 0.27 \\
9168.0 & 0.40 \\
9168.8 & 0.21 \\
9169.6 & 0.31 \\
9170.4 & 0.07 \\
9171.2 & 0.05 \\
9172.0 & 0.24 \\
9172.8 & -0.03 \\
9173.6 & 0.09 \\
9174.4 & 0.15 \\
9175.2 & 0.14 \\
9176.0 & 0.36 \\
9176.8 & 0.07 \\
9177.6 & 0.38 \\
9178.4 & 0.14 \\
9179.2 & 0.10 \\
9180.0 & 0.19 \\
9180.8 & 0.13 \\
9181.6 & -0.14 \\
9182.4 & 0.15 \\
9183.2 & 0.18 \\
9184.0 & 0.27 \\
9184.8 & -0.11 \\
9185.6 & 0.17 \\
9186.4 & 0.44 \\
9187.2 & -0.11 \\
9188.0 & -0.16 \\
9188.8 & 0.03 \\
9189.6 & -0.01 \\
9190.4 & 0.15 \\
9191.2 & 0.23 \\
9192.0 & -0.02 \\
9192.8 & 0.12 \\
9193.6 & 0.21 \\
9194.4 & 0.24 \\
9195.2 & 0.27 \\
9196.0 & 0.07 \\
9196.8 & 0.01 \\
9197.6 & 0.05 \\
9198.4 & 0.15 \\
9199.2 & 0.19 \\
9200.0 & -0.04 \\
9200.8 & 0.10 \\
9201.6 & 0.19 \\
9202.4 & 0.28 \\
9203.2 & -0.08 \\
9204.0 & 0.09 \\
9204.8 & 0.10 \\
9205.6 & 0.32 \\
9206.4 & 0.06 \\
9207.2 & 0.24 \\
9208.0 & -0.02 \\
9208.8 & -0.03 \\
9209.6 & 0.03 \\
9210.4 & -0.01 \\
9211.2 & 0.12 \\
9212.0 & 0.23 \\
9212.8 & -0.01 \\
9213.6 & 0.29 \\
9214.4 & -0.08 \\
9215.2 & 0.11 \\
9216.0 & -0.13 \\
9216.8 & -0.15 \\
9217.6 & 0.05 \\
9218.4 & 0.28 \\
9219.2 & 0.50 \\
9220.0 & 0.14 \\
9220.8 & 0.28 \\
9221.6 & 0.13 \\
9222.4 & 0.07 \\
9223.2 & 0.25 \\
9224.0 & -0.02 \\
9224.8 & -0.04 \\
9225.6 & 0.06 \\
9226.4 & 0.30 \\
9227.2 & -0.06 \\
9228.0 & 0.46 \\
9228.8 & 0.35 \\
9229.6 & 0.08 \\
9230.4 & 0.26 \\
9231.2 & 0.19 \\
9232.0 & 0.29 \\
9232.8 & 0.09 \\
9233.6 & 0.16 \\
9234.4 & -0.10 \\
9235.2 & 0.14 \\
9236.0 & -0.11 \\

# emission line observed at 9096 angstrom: [O III]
